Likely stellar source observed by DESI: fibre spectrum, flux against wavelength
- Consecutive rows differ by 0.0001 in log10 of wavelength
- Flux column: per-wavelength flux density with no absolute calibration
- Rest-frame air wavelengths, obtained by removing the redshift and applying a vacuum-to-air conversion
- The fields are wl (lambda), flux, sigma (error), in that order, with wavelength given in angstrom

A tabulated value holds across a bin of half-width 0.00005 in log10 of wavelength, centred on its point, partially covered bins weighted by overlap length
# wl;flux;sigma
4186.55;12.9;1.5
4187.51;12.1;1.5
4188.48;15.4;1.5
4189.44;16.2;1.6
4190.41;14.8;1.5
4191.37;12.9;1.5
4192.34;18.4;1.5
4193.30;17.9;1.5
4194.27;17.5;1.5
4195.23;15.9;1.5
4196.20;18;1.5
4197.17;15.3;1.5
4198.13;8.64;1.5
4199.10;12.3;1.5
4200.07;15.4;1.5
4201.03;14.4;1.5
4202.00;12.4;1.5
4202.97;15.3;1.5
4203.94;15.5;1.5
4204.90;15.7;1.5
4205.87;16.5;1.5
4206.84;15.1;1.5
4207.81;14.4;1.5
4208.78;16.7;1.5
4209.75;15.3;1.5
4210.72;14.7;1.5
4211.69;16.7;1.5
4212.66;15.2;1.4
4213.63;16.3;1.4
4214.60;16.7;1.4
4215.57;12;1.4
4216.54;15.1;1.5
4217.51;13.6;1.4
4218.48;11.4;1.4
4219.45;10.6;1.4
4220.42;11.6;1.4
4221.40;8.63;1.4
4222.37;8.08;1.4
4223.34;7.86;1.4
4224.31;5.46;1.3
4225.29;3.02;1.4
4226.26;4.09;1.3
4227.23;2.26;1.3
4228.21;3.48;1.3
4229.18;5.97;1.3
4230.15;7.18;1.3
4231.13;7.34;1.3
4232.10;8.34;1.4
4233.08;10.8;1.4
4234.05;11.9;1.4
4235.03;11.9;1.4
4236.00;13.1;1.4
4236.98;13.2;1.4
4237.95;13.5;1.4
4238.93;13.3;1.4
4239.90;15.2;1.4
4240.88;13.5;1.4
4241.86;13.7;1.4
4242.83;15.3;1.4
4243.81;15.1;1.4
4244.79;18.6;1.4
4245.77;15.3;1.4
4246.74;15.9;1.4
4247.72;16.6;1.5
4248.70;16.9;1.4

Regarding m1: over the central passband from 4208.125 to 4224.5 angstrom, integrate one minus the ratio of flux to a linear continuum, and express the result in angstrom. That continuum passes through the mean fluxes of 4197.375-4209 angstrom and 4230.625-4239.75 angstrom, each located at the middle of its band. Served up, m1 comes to 0.6 angstrom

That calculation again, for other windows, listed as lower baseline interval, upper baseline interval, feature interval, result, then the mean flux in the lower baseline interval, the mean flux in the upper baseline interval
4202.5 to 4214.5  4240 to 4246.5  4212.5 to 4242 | 9.7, 15.7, 15.3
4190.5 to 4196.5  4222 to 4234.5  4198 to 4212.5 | -1.9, 16.6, 6.57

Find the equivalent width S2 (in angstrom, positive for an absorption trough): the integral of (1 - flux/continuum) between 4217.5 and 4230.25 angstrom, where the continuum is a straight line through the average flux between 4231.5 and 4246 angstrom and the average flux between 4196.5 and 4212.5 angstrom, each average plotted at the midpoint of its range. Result 6.3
